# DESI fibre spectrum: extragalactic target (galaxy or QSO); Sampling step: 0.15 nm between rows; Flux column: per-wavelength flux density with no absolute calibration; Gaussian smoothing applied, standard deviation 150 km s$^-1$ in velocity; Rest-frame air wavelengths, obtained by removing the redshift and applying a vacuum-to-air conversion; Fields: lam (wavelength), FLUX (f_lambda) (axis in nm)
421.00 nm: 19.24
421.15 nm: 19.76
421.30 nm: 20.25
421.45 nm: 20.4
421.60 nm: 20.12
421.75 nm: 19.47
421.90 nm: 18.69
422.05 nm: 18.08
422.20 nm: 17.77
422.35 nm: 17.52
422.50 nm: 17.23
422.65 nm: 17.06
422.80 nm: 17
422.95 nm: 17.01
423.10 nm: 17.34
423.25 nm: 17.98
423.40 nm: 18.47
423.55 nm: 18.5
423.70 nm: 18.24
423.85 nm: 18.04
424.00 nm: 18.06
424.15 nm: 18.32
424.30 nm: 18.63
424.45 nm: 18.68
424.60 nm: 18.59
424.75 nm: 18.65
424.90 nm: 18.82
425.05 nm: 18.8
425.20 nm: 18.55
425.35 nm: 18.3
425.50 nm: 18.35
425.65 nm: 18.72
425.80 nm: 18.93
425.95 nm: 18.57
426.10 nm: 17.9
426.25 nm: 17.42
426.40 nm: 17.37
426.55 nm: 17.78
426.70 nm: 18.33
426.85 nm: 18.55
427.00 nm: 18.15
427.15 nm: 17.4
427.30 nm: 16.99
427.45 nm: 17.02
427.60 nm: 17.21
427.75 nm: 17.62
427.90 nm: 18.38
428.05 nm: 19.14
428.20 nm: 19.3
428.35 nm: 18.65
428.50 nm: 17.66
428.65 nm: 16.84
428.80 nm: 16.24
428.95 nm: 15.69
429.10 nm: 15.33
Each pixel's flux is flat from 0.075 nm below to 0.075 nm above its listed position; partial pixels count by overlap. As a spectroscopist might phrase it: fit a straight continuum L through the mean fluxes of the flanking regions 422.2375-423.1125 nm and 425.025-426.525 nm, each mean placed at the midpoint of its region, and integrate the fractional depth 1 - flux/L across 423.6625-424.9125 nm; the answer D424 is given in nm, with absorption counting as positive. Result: -0.048 nm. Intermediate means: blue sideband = 17.2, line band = 18.4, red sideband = 18.3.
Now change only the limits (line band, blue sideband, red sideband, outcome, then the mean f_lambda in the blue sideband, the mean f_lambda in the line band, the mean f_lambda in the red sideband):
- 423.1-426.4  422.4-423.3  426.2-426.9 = -0.15 nm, 17.3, 18.4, 17.9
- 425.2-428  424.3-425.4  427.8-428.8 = 0.06 nm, 18.6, 18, 18.2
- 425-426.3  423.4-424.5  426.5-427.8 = -0.03 nm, 18.4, 18.4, 17.7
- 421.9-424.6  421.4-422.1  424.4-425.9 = 0.16 nm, 19.4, 17.9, 18.6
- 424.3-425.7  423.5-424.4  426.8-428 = -0.04 nm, 18.3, 18.6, 17.7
